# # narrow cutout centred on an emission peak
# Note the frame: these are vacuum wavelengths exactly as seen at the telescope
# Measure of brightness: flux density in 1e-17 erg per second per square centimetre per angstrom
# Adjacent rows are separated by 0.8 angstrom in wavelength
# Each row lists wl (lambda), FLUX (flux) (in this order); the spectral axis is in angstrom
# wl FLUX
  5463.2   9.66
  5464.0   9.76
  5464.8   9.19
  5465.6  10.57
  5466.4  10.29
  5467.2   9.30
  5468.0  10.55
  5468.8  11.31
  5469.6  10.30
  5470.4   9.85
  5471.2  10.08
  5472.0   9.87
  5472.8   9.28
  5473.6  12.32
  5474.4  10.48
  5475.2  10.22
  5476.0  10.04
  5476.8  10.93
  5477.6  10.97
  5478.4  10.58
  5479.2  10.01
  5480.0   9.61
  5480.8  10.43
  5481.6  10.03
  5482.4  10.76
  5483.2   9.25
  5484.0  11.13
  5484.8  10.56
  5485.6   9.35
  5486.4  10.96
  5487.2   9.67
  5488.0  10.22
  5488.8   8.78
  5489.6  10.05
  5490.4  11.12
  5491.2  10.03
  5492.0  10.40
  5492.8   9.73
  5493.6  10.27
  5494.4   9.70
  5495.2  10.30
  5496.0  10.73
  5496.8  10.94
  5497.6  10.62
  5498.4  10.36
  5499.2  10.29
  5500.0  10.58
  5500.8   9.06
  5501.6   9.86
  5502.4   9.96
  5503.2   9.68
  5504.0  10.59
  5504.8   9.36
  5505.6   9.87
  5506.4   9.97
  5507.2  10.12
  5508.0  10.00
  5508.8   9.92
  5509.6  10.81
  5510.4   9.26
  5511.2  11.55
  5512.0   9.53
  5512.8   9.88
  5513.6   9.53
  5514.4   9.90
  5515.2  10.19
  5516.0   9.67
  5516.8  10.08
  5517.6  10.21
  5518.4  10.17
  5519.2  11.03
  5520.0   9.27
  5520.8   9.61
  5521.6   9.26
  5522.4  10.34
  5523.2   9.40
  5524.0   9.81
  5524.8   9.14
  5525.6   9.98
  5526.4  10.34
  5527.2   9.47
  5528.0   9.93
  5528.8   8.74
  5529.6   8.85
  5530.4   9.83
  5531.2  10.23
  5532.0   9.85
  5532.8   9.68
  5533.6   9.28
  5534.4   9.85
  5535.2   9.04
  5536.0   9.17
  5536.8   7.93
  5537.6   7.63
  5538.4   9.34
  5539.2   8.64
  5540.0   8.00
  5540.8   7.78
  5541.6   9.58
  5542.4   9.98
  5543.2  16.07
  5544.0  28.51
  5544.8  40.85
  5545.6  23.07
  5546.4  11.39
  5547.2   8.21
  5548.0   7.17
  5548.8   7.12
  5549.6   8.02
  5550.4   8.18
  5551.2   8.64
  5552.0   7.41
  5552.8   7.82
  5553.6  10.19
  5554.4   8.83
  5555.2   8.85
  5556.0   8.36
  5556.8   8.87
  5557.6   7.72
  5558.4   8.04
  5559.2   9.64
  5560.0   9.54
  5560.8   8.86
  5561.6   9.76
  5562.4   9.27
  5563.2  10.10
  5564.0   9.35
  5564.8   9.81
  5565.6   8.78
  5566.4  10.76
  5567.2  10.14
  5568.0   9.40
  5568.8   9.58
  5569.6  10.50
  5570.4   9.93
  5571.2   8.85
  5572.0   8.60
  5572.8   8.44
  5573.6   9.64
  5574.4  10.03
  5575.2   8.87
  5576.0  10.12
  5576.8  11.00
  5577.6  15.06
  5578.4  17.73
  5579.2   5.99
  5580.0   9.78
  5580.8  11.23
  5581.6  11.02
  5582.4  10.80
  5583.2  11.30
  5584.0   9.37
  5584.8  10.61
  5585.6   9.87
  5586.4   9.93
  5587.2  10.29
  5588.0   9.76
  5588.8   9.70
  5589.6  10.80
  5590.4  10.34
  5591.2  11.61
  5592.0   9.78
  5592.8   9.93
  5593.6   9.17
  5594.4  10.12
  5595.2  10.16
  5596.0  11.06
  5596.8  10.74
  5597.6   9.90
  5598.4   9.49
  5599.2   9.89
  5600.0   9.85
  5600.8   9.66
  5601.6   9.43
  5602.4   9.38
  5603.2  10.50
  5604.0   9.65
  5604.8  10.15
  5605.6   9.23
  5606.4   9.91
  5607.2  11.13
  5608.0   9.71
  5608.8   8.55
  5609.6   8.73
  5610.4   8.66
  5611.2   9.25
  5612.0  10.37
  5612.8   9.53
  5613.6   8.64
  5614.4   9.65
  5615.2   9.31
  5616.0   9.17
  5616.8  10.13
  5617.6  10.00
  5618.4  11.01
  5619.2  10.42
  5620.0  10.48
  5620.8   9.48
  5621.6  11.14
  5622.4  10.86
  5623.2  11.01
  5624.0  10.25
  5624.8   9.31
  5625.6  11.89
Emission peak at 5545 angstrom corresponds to H-beta 4861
